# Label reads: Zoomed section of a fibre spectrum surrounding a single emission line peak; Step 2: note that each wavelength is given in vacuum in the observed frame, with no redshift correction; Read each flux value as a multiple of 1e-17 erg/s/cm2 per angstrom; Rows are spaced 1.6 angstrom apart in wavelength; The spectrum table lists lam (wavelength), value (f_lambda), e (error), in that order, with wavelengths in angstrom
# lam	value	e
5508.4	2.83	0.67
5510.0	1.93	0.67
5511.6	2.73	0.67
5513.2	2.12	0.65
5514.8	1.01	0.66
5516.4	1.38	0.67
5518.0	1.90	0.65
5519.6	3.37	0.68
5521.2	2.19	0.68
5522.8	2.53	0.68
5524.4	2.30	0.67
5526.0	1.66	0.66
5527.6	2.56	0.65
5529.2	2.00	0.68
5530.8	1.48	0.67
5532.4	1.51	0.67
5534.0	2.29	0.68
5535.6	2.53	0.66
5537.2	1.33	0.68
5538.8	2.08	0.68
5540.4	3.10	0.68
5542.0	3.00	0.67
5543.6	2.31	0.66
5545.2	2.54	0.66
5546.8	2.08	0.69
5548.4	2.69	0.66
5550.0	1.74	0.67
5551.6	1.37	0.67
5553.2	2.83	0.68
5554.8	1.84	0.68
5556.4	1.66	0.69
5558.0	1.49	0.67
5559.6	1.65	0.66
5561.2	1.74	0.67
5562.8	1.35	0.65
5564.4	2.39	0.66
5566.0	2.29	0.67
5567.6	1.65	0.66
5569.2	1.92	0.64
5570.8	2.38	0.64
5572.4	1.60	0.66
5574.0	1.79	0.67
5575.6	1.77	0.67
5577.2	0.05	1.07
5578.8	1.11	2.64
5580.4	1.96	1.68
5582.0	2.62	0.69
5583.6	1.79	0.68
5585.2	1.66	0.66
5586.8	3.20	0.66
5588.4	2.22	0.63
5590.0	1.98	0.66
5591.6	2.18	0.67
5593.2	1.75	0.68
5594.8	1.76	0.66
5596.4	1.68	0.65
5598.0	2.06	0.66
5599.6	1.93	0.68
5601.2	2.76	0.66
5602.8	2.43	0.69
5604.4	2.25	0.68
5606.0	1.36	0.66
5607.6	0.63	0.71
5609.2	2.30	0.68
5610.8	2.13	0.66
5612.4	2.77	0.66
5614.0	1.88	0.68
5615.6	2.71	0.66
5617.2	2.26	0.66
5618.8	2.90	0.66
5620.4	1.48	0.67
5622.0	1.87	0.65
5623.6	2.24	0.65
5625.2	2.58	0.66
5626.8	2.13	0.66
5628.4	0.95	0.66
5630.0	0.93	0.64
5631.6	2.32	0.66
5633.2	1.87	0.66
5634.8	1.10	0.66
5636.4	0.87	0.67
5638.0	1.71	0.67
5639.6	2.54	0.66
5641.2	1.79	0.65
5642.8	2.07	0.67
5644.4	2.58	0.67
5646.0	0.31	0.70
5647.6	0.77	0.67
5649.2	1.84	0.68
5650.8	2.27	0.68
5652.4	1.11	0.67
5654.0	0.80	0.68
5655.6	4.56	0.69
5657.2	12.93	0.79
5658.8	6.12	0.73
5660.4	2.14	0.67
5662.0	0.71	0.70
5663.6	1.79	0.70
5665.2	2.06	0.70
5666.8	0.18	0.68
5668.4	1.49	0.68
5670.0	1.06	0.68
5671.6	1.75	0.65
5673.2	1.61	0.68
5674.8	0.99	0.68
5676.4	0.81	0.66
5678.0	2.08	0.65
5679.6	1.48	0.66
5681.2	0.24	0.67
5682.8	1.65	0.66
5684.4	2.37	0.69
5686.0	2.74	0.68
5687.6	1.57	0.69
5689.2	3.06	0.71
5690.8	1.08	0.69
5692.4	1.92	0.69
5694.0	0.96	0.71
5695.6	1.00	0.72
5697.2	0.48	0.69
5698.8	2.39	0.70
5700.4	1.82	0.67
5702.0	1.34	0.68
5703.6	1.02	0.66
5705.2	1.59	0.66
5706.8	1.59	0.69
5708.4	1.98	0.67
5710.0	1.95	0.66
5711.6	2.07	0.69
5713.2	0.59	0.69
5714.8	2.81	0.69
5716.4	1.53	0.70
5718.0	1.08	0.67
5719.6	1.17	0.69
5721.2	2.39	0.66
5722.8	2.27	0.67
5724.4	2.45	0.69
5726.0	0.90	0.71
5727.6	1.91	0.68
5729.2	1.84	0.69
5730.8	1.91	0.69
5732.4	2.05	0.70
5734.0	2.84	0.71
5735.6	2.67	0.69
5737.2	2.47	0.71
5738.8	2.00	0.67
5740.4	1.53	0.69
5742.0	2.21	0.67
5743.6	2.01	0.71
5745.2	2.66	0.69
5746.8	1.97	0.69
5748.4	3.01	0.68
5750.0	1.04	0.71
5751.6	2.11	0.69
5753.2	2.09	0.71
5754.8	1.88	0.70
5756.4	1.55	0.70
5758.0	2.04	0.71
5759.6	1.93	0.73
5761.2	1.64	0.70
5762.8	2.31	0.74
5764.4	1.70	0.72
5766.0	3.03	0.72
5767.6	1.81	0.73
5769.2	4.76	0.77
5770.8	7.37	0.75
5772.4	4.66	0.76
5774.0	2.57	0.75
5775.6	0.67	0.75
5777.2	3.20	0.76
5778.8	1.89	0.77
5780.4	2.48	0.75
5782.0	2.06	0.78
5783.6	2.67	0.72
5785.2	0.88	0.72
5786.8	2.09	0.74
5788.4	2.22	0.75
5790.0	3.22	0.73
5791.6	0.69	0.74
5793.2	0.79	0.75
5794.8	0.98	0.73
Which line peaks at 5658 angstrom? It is Hbeta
